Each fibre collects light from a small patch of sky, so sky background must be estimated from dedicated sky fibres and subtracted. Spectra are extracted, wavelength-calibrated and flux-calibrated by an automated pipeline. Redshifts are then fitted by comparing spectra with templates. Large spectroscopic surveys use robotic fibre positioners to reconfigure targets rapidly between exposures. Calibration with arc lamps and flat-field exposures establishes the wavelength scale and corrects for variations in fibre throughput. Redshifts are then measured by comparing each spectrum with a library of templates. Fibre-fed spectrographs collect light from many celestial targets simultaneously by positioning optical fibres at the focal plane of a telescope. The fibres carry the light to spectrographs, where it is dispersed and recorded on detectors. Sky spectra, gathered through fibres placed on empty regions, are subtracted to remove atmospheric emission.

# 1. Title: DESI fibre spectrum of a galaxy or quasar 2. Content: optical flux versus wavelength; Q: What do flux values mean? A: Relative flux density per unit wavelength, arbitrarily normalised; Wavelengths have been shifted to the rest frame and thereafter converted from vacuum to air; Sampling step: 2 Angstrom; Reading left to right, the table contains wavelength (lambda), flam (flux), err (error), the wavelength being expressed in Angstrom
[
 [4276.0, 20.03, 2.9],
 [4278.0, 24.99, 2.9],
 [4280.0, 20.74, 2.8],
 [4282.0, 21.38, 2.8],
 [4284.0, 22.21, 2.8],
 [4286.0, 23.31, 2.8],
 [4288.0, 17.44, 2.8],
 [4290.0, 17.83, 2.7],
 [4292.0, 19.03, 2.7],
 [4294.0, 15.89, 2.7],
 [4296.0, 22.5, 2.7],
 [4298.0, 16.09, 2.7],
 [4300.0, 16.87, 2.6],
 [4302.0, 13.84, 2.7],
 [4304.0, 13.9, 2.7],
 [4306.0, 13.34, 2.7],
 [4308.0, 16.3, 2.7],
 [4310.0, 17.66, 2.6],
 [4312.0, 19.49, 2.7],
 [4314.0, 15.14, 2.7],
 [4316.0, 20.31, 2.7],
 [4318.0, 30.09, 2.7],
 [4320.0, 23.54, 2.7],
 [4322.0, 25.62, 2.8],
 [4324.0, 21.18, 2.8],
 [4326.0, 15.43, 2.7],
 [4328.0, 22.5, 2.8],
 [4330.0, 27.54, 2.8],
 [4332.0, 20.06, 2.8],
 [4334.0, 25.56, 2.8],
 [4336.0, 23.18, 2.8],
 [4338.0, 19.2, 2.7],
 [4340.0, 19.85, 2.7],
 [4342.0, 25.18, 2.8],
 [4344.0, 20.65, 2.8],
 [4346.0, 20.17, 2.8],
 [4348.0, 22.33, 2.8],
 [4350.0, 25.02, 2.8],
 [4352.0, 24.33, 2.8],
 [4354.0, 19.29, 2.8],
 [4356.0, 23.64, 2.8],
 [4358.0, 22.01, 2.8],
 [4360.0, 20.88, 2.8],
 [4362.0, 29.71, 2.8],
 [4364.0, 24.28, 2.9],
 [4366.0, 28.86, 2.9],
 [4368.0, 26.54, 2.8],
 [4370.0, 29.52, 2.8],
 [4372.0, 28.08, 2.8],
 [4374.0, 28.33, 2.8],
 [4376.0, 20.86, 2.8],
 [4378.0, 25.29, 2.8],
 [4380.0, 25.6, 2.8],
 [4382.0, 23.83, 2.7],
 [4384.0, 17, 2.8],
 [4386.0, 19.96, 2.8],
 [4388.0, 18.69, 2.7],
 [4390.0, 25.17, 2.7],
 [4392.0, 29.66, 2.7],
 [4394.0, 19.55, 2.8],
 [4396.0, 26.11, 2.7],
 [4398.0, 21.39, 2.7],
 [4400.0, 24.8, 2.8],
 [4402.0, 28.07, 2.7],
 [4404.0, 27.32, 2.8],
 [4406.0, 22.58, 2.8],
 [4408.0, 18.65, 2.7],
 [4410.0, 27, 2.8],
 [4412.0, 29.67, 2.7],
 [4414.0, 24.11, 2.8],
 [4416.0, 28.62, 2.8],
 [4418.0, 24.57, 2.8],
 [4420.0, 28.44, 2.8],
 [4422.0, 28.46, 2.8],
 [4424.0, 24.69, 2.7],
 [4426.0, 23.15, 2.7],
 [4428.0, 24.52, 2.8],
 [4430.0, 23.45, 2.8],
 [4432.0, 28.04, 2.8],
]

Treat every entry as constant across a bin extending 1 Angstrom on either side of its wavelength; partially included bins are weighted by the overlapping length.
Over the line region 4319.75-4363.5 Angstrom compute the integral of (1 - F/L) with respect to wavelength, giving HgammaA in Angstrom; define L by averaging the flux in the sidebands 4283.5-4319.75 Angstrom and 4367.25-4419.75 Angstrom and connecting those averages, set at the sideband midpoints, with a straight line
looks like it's -2.96 Angstrom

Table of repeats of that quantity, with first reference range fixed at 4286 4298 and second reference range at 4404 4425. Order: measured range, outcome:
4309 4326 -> -0.9 Angstrom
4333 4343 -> -0.6 Angstrom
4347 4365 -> -0.9 Angstrom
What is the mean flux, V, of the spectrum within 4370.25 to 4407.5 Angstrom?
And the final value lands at 24.1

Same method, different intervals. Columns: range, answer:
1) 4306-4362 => 21.7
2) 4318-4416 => 23.8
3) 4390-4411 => 24.5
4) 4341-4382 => 24.5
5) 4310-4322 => 21.7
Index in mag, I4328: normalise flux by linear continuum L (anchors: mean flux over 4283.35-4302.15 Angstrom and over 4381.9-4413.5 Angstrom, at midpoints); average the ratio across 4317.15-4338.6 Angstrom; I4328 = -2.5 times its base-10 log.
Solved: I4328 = -0.14 mag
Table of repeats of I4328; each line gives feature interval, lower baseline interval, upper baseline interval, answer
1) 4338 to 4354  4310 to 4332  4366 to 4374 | 0.14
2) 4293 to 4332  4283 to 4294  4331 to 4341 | 0.07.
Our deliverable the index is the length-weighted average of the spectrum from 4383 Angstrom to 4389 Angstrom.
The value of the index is 18.6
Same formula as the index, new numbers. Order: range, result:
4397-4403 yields 24.8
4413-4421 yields 26.4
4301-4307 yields 13.7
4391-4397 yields 25.1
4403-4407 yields 24.9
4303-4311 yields 15.3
